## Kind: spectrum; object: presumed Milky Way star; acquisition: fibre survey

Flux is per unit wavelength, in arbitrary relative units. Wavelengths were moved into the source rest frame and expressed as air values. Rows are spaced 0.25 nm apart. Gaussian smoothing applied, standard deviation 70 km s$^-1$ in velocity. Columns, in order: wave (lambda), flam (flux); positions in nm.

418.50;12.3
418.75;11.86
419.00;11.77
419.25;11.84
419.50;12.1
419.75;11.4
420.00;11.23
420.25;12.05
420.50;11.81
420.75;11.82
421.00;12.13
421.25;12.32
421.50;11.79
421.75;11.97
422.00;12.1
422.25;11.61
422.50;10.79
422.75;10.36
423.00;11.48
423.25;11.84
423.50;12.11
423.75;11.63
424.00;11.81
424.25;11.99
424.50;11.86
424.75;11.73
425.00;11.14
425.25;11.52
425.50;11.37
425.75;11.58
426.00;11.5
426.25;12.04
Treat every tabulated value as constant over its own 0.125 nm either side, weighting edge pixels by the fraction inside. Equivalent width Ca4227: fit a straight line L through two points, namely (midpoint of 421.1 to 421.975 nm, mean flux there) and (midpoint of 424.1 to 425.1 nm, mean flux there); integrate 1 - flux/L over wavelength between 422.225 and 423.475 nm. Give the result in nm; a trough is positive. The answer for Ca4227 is 0.07 nm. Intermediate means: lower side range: 12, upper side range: 11.7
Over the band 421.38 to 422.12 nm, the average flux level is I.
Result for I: 12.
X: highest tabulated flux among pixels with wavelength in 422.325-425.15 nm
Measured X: 12.11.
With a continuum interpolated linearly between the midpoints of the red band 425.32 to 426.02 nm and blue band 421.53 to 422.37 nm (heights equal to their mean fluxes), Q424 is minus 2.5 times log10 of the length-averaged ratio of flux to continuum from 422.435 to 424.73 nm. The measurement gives 0.01 mag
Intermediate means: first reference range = 11.9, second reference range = 11.5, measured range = 11.6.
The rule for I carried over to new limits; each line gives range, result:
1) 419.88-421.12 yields 11.8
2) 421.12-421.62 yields 12.1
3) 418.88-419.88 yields 11.8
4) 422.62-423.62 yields 11.4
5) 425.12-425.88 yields 11.5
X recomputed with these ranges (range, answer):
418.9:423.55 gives 12.32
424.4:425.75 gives 11.86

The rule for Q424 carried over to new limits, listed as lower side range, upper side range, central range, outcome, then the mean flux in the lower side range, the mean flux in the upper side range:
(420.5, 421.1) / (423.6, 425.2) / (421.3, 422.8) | 0.03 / 11.9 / 11.7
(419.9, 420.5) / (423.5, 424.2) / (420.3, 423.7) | 0.00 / 11.7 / 11.8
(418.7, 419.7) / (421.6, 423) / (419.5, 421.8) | -0.02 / 11.9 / 11.4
